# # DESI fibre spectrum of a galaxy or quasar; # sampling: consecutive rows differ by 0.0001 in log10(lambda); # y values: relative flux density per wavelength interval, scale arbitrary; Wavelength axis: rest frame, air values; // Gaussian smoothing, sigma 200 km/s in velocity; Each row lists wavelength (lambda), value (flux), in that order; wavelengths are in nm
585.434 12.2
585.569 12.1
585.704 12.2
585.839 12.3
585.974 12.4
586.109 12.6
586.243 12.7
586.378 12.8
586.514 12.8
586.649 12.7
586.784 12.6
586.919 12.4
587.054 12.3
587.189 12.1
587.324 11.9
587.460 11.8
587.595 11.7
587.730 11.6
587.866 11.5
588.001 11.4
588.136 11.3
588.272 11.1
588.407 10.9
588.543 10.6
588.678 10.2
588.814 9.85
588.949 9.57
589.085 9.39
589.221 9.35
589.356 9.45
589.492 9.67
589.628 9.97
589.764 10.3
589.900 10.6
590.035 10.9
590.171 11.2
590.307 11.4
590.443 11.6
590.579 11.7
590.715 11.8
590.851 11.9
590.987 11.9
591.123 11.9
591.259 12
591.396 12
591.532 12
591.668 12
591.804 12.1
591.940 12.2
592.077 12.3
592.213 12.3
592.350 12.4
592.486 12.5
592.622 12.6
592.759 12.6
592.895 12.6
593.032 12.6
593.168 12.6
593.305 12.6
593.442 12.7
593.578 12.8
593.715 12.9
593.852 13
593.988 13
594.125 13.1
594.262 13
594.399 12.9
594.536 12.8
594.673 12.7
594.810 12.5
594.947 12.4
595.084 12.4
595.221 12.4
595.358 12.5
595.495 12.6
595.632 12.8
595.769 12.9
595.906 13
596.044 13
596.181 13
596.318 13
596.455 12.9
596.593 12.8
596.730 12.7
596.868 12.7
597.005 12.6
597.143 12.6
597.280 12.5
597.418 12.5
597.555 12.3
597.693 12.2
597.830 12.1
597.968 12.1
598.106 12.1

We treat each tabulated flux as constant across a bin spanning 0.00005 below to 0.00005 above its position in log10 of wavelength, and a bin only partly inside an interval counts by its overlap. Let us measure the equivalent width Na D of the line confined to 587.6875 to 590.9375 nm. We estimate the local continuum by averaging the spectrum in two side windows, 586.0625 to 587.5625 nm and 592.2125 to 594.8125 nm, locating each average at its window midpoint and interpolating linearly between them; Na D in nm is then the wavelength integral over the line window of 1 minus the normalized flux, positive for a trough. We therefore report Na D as 0.47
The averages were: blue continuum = 12.4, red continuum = 12.7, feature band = 10.7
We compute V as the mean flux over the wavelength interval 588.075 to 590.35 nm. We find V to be 10.3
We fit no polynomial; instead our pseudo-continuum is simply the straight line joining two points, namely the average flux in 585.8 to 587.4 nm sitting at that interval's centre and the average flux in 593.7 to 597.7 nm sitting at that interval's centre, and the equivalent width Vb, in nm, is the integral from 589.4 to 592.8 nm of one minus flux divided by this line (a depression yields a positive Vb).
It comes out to 0.26 nm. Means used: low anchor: 12.5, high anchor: 12.7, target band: 11.6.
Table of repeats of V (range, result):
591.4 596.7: 12.6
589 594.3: 11.8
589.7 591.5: 11.5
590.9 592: 12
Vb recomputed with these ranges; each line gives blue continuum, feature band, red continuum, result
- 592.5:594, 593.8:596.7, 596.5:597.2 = -0.02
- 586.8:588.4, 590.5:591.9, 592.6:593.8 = 0.05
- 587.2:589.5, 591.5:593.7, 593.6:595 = -0.04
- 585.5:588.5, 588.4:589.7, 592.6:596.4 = 0.25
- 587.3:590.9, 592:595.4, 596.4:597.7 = -0.23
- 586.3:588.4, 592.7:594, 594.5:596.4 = -0.02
